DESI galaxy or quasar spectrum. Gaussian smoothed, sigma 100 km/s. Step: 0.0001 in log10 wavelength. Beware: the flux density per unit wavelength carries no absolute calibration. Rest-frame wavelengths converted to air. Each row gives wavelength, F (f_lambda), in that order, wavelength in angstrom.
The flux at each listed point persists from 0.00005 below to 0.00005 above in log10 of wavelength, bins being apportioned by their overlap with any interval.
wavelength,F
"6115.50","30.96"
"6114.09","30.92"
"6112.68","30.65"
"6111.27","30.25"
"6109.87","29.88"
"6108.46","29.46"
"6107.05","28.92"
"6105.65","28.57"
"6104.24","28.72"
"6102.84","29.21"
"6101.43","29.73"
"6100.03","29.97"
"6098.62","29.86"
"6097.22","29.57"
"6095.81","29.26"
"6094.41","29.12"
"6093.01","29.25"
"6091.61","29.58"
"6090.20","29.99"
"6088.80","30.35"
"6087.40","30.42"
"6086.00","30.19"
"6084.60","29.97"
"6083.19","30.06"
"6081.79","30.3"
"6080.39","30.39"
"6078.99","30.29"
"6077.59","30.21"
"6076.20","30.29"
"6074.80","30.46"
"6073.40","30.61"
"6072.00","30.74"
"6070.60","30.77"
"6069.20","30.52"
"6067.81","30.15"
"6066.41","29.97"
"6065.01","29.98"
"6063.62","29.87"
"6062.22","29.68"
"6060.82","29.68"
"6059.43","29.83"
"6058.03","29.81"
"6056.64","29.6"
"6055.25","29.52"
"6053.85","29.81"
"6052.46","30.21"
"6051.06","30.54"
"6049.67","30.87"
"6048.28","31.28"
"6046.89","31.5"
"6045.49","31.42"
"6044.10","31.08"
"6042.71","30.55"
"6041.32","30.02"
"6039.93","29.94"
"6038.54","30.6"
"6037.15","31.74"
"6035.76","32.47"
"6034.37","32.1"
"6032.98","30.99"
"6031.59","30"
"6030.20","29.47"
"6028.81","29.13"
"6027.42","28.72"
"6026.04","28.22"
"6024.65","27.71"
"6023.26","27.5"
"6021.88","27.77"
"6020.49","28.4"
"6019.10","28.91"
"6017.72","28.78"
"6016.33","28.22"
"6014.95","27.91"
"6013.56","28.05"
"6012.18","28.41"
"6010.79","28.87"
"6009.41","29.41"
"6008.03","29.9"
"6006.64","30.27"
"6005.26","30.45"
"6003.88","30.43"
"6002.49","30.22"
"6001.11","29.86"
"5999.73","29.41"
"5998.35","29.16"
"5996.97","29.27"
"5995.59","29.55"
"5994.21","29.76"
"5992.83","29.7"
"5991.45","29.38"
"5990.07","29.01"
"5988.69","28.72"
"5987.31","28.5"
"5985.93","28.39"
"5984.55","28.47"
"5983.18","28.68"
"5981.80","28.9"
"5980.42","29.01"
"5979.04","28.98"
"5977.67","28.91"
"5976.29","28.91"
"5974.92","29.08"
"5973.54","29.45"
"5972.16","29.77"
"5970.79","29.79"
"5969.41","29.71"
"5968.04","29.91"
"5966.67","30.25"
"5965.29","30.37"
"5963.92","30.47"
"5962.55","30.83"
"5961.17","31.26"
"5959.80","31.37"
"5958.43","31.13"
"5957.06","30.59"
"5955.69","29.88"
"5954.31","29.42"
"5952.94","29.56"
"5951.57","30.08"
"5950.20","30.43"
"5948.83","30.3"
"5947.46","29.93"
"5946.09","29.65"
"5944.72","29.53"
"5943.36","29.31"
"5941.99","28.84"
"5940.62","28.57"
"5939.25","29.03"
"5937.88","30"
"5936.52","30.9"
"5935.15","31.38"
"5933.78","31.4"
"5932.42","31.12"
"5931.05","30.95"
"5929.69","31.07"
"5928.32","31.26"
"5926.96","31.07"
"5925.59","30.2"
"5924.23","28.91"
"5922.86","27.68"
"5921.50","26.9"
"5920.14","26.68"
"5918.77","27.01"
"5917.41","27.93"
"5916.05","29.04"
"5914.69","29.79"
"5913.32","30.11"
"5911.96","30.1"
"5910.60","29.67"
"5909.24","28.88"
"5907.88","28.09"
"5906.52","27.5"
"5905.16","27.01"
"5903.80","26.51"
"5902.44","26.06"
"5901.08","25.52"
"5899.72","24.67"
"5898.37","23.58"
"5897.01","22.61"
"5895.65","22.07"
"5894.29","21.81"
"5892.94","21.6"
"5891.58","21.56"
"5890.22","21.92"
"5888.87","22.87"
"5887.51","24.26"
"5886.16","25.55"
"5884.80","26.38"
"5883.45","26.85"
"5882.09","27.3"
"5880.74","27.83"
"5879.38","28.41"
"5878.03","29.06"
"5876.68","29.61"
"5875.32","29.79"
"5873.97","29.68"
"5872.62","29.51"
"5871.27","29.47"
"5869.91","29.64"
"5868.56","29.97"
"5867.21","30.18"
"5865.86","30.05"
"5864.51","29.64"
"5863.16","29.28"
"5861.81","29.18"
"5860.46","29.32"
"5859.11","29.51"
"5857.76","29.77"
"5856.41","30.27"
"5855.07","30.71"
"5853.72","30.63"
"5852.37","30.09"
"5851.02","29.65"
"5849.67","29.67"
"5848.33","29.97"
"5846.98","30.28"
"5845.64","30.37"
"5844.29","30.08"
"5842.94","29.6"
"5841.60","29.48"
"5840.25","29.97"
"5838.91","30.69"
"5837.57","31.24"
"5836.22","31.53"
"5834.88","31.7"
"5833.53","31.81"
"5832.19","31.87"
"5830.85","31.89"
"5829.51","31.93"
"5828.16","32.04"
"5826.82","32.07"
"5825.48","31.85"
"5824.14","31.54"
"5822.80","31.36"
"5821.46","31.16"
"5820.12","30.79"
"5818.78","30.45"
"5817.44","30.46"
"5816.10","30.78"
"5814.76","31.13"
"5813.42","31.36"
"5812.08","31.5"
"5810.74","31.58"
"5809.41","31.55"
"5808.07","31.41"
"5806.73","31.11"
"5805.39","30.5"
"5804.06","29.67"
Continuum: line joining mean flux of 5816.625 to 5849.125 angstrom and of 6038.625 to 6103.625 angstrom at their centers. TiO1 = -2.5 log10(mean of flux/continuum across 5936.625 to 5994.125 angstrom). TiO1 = 0.03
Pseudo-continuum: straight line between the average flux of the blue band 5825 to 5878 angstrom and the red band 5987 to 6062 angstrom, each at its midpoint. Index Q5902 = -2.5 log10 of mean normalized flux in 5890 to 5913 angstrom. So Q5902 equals 0.19 mag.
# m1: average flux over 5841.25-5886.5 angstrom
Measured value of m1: 29.3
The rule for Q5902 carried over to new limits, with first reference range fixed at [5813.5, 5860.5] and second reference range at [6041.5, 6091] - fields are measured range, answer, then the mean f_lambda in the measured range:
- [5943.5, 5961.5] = 0.012 mag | 30.2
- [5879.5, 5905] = 0.242 mag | 24.5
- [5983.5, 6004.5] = 0.041 mag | 29.3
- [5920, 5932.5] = 0.034 mag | 29.6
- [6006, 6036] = 0.048 mag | 29.1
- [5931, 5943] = 0.014 mag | 30.2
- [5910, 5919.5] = 0.056 mag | 29.1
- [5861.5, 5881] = 0.045 mag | 29.5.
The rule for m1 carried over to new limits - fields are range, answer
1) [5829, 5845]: 31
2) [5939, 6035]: 29.4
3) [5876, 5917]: 26.2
